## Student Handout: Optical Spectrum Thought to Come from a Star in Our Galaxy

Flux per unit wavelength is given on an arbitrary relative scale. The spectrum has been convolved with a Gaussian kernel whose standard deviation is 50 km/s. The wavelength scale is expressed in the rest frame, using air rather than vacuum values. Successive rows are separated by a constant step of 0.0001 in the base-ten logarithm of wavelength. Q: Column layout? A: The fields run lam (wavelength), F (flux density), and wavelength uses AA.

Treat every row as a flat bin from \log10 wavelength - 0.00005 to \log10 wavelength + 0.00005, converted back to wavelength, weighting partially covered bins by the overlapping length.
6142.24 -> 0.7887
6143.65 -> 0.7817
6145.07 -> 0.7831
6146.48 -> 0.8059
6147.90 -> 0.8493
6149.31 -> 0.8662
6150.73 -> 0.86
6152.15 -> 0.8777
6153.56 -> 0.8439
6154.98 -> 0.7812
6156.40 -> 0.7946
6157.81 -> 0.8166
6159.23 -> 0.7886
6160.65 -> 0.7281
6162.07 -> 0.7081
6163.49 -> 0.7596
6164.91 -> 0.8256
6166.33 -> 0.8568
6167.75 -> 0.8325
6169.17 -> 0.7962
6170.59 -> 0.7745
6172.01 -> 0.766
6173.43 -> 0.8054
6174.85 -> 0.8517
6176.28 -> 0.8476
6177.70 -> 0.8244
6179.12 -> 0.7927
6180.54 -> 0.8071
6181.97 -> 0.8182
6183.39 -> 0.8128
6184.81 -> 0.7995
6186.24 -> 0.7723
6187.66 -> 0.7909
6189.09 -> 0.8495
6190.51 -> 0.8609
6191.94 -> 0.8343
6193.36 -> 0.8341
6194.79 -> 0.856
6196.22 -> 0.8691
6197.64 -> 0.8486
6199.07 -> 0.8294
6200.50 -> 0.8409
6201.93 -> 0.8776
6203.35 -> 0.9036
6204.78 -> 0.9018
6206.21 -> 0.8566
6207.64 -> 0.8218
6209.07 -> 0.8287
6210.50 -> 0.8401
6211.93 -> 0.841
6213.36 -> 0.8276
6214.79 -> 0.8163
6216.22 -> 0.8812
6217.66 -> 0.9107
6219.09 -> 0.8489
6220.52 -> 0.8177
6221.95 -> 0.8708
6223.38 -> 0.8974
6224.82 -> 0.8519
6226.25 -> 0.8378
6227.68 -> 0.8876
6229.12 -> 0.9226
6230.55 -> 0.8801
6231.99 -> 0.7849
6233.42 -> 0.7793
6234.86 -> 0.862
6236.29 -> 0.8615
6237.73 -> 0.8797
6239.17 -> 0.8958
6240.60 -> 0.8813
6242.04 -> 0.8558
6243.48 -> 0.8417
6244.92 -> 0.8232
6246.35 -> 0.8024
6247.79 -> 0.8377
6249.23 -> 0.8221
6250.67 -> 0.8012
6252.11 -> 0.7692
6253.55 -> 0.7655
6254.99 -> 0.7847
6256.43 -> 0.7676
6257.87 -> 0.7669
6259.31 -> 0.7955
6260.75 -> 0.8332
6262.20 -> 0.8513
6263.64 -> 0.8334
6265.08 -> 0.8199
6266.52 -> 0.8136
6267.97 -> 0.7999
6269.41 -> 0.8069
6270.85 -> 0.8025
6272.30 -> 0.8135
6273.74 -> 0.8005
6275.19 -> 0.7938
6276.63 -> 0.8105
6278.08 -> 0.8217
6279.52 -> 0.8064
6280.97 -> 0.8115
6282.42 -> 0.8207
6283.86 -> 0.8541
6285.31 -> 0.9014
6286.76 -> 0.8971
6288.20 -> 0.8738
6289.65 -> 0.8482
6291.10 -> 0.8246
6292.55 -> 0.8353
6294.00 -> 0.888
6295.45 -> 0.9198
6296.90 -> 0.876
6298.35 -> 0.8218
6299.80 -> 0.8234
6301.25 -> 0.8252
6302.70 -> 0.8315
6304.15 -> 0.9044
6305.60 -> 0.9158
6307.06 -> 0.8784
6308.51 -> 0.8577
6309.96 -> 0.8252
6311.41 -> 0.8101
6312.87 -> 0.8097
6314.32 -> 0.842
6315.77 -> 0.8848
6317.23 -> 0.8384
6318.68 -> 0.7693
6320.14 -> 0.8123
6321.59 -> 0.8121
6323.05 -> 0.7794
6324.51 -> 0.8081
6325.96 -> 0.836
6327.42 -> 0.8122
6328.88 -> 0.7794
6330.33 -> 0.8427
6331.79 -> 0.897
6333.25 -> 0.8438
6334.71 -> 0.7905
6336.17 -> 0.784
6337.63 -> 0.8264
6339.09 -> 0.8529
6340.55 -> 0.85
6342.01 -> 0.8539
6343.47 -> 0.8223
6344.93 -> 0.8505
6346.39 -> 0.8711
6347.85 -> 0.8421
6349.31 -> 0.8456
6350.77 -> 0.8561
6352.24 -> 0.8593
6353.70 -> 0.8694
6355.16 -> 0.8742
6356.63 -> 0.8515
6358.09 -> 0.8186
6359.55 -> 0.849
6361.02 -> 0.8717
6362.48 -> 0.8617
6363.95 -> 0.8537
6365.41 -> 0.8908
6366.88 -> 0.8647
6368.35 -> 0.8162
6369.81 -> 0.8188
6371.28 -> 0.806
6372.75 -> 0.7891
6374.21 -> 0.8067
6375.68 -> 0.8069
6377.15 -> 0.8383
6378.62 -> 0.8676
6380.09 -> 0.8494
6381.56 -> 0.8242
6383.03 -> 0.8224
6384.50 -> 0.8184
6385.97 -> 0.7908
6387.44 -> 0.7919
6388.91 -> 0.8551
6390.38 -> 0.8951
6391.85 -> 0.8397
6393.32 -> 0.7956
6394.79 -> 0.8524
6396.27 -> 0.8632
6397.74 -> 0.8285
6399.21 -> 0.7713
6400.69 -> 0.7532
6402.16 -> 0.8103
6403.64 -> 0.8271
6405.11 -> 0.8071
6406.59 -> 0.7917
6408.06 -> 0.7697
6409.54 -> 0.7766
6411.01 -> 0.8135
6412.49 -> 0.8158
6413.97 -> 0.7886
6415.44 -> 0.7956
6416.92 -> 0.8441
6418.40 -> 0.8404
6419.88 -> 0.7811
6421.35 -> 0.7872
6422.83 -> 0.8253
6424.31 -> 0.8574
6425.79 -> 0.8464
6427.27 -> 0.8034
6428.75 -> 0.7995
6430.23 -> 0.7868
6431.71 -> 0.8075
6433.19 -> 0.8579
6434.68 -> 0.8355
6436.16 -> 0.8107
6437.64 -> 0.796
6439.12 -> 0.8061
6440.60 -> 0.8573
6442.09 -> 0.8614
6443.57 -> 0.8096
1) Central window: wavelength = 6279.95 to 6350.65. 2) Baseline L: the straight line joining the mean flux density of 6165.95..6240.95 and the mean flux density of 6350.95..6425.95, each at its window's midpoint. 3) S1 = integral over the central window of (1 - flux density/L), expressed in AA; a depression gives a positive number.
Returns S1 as -0.8 AA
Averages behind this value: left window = 0.842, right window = 0.826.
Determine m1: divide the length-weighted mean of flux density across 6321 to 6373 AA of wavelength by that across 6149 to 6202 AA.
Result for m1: 1.0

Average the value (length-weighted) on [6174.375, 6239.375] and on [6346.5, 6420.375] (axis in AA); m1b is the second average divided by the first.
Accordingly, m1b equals 0.98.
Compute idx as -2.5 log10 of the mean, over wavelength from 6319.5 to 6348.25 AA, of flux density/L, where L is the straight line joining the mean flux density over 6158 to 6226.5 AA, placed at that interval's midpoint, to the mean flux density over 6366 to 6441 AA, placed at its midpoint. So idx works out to -0.01 mag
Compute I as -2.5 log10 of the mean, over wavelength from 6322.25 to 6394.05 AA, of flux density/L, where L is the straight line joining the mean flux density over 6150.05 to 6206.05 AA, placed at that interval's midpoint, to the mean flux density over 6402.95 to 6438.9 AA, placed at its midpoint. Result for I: -0.03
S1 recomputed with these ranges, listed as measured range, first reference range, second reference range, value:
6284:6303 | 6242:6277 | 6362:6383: -1.0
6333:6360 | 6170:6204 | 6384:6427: -0.8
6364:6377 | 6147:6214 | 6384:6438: -0.2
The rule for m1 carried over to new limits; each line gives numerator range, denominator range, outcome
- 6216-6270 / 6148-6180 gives 1.03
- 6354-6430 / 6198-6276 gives 0.99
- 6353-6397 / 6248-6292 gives 1.03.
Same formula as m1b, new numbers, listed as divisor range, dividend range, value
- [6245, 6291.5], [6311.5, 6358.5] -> 1.02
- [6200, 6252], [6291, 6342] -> 0.98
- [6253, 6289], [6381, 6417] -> 0.99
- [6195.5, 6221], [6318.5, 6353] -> 0.97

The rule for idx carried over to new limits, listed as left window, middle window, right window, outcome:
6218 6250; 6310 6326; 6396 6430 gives 0.02 mag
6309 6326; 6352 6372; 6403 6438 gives -0.05 mag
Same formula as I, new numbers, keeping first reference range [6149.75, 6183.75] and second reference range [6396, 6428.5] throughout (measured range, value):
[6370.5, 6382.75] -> -0.02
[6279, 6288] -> -0.06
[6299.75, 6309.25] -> -0.07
